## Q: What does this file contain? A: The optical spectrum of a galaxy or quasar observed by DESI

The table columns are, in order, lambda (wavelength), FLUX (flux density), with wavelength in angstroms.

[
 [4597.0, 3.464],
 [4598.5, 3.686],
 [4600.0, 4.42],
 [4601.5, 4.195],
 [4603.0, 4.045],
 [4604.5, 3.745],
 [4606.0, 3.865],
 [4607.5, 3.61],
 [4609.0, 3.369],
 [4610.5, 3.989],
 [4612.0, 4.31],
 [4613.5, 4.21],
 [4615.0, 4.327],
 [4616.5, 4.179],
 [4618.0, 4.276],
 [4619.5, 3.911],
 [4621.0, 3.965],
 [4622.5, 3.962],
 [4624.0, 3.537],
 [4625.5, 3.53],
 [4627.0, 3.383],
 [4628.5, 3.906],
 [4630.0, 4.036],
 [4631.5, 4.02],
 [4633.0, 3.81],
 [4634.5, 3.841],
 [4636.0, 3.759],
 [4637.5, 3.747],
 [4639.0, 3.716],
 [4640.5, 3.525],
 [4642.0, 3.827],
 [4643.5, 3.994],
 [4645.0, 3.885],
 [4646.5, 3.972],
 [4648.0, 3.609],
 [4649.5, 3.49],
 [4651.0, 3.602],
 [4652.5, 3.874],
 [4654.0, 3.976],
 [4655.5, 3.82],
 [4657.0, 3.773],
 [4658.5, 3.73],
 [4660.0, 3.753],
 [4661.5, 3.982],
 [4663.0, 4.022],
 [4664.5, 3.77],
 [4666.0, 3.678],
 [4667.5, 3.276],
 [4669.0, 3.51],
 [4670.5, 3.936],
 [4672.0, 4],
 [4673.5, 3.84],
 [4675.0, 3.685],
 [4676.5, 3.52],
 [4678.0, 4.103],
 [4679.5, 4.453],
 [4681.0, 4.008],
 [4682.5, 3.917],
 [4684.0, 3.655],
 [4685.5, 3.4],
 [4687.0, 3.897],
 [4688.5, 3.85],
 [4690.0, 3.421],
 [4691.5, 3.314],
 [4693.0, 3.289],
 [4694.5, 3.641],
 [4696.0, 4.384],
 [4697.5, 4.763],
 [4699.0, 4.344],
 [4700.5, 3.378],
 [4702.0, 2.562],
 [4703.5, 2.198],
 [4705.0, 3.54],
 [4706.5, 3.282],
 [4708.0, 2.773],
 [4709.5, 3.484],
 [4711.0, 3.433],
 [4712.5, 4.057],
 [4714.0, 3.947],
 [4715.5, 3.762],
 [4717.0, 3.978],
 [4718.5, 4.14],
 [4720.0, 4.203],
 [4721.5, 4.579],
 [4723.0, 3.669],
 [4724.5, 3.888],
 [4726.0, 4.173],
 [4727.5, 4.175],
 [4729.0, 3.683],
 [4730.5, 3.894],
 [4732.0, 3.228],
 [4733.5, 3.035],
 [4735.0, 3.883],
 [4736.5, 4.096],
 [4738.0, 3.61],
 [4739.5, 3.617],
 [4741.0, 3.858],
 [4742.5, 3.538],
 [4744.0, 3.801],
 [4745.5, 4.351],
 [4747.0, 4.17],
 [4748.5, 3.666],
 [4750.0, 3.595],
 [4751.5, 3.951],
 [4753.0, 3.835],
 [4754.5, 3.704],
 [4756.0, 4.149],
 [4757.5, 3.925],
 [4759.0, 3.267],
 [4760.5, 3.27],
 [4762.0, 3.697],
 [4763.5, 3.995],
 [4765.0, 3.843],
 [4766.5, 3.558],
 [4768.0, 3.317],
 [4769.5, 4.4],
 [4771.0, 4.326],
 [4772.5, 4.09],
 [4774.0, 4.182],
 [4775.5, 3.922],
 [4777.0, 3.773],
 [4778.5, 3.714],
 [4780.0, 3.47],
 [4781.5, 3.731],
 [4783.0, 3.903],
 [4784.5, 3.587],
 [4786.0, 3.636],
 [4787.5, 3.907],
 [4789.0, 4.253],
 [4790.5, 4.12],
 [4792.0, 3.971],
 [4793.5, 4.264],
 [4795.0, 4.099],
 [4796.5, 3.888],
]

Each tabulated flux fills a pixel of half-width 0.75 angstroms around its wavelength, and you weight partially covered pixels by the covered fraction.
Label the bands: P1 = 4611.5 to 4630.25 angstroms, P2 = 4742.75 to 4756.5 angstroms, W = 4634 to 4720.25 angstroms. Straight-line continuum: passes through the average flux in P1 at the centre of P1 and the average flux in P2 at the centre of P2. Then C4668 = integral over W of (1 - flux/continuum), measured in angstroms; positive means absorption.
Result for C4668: 4.5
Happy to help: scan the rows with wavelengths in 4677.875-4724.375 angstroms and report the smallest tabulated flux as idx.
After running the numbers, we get 2.198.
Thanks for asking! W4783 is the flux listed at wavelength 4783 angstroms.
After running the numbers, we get 3.903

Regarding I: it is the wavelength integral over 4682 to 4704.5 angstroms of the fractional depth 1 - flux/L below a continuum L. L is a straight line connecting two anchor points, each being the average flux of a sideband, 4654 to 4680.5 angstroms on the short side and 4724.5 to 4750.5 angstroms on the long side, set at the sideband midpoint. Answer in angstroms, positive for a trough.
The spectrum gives 1.3 angstroms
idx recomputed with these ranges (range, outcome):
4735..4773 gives 3.267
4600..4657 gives 3.369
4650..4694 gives 3.276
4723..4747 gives 3.035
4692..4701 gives 3.289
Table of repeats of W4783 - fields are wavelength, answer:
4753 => 3.835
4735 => 3.883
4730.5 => 3.894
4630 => 4.036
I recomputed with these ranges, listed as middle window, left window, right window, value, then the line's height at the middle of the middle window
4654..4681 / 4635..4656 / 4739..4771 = -0.3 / 3.78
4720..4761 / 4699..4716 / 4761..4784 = -2.4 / 3.6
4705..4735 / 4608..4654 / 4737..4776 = 0.7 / 3.84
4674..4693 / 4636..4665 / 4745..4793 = 0.3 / 3.81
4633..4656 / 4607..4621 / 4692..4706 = 0.5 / 3.86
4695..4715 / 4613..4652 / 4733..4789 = 1.4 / 3.82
